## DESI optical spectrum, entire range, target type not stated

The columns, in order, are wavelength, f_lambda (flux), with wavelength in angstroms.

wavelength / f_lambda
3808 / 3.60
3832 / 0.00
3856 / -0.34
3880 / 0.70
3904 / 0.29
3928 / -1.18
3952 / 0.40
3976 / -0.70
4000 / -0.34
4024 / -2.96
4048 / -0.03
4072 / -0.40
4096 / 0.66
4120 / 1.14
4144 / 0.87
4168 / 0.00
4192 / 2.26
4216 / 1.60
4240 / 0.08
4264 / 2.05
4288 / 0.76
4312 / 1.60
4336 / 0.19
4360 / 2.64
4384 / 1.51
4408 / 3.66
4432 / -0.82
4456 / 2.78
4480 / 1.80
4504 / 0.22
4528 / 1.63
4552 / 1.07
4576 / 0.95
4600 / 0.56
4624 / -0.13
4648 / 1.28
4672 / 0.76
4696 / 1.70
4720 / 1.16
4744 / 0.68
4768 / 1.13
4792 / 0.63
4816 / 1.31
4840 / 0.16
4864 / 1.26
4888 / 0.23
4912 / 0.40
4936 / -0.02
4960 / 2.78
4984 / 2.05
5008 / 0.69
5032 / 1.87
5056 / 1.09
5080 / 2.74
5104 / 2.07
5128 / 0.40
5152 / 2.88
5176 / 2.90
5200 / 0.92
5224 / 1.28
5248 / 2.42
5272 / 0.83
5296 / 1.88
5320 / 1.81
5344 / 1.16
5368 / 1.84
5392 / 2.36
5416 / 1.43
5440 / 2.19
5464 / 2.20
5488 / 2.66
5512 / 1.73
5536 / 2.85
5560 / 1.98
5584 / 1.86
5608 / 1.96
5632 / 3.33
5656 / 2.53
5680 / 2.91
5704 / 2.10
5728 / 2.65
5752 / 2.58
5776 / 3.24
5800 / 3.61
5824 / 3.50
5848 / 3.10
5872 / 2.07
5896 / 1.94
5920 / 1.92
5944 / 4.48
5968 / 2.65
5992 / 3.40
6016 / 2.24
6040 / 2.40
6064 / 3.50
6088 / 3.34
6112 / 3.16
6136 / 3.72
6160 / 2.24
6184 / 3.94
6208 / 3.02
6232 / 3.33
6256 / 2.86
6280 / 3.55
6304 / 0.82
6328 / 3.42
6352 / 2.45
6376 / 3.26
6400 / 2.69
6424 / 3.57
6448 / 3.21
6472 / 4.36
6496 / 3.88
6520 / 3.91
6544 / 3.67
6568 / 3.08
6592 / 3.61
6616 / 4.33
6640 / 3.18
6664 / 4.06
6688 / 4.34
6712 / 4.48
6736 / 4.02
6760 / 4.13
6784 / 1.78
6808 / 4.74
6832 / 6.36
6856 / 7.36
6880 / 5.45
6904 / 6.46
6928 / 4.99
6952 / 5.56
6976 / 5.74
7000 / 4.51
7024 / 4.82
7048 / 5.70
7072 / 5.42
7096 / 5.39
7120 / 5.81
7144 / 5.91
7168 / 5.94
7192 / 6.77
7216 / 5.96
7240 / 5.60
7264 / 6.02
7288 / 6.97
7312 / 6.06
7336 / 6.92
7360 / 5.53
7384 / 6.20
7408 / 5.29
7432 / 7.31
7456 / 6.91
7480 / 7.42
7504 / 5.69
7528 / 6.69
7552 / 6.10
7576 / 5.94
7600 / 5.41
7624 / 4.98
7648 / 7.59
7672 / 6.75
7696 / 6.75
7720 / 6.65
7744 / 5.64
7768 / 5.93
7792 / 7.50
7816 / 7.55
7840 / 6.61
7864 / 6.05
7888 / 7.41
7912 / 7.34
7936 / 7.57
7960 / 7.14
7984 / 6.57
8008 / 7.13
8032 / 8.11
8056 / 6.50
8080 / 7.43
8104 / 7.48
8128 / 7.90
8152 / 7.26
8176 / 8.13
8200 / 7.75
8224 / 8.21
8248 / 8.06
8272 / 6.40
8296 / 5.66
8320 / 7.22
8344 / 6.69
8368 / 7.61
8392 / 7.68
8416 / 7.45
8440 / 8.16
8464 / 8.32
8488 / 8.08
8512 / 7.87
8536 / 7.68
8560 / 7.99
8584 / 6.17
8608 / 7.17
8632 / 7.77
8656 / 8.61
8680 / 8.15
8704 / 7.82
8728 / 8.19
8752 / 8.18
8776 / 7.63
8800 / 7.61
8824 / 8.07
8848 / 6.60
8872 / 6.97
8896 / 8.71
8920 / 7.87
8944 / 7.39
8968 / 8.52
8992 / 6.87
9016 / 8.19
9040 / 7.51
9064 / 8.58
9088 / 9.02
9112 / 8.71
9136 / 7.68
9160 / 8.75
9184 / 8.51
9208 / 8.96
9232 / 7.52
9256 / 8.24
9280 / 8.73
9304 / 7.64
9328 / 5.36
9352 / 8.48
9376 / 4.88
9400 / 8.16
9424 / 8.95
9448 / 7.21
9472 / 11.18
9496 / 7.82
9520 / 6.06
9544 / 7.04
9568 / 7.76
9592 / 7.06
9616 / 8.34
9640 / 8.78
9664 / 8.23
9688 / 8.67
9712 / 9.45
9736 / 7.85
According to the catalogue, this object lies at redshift 0.709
